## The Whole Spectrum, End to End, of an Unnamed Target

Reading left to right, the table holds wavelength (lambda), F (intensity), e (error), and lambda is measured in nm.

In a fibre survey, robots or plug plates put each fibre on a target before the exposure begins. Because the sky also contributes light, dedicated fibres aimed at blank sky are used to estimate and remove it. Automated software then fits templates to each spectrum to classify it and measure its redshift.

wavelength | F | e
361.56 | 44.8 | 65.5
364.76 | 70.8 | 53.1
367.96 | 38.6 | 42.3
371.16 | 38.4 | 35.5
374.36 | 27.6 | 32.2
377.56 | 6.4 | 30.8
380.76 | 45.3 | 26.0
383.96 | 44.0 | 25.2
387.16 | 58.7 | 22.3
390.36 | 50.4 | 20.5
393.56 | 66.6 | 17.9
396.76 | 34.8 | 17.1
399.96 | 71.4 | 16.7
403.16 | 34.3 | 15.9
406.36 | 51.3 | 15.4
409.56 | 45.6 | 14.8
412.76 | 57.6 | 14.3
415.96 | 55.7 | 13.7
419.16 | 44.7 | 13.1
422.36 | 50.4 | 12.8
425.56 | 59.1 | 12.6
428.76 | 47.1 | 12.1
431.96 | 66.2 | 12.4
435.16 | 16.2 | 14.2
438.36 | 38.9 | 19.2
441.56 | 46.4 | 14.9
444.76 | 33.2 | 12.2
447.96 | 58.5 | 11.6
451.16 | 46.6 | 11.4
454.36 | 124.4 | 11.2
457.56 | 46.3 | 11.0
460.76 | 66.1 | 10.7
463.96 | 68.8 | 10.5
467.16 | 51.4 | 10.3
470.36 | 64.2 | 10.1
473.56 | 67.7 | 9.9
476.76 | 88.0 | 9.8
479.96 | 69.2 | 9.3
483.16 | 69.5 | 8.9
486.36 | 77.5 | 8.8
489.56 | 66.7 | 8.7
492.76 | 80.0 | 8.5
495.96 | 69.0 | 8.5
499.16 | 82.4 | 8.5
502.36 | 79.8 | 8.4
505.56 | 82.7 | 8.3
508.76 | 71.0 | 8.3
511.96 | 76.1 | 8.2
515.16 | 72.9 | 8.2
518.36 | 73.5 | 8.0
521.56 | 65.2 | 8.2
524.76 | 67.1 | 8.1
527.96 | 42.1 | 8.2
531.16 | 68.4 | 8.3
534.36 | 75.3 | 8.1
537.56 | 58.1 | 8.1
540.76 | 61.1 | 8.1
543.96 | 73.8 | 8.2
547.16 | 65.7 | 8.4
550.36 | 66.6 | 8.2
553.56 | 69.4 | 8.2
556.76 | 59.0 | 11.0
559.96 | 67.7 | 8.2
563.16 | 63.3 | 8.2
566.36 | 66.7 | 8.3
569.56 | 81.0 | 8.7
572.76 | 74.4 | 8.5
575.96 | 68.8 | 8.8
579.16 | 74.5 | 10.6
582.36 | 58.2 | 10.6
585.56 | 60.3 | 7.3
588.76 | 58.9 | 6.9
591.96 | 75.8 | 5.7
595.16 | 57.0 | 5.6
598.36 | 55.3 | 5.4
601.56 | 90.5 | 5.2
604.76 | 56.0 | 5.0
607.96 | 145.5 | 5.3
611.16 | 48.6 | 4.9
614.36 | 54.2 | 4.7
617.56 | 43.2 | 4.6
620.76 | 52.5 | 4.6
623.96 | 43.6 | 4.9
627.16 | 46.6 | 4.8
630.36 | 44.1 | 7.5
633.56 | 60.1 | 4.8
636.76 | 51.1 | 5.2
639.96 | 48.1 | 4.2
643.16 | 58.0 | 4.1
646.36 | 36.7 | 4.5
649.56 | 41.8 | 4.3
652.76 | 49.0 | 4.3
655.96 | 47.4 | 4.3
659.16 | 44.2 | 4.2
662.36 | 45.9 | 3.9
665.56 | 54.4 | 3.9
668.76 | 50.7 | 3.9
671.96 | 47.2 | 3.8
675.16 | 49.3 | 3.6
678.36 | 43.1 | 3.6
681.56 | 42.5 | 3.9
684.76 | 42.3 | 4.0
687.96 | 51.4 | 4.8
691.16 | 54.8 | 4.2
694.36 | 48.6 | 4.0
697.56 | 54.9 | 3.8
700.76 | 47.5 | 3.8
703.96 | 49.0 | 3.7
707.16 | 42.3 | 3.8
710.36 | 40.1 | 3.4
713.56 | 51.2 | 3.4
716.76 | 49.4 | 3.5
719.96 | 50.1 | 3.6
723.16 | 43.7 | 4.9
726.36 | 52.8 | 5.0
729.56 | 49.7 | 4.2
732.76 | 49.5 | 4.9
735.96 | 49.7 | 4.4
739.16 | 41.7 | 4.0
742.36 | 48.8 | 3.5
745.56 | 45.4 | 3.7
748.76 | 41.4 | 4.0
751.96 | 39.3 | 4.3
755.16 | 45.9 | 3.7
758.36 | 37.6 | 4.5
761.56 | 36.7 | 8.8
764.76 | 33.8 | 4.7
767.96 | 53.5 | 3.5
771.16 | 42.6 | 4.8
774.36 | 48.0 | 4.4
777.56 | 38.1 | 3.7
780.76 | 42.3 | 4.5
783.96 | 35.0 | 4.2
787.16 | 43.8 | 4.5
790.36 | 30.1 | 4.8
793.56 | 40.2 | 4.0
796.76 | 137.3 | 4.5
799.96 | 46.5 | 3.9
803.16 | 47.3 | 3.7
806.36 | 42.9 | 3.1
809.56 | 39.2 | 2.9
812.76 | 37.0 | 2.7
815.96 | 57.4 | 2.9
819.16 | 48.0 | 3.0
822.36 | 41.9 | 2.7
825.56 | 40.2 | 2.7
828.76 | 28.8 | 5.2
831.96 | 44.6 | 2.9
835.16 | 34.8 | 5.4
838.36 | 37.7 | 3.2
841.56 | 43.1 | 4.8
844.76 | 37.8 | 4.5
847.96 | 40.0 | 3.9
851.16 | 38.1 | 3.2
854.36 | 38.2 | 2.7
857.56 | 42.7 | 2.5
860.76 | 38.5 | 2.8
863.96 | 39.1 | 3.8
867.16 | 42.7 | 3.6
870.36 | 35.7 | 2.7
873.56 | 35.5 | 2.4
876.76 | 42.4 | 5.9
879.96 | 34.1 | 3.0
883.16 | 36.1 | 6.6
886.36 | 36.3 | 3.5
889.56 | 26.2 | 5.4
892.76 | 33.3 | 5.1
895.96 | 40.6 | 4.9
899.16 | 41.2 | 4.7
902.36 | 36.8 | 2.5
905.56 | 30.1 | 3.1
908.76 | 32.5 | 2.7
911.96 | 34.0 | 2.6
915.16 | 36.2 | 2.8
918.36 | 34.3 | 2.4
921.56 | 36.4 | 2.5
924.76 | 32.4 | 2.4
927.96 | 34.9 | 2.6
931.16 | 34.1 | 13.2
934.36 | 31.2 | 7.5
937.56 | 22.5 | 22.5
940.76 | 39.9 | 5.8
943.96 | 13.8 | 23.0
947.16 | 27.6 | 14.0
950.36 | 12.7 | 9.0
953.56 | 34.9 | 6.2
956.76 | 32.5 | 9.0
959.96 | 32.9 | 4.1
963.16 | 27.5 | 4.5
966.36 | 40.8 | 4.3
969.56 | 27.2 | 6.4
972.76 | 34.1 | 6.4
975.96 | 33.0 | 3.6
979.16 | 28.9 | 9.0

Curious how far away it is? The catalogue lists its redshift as 0.215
